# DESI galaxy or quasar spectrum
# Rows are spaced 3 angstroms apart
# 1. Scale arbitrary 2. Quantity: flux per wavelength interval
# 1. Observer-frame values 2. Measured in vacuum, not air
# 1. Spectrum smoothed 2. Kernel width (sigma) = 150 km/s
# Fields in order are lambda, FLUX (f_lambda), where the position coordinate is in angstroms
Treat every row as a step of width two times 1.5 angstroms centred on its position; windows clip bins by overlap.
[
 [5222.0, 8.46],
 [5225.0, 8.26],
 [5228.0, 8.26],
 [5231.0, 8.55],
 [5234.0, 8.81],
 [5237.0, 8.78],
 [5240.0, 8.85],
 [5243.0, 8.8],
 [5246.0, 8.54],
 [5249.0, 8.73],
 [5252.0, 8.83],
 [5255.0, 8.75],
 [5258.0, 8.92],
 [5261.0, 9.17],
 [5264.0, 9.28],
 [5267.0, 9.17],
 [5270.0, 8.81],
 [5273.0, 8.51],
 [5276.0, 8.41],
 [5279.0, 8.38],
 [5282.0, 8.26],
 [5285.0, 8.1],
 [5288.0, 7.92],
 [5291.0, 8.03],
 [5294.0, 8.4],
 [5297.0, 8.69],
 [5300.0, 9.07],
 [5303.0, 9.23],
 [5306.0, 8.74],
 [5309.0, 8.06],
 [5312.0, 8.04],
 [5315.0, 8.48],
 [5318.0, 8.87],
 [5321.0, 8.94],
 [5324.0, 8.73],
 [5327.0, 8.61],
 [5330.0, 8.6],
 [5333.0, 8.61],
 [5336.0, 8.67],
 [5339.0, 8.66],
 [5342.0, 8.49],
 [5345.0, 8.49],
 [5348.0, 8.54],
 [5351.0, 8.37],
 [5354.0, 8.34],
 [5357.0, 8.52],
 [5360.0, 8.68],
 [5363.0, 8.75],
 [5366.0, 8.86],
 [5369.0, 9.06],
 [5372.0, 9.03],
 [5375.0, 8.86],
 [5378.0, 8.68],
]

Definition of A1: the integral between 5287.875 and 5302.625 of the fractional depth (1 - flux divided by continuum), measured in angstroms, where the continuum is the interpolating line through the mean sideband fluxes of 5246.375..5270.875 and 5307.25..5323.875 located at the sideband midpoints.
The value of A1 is 0.2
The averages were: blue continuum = 8.94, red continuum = 8.5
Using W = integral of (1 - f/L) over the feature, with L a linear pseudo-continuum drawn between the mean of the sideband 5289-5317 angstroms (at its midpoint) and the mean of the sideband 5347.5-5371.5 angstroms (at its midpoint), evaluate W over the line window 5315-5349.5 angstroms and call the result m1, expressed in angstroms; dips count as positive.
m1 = -0.22 angstroms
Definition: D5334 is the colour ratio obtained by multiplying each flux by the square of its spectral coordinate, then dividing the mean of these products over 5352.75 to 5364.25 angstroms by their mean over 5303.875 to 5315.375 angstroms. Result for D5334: 1.04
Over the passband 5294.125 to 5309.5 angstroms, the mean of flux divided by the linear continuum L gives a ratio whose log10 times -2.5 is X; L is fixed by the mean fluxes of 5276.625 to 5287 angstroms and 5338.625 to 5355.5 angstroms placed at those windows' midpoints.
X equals -0.06 mag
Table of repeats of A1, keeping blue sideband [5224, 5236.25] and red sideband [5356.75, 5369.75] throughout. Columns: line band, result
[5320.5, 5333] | 0.0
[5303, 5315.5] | 0.3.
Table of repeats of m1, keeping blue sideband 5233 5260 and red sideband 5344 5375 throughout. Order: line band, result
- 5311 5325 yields 0.1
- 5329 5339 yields 0.1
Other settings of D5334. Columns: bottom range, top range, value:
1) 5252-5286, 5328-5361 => 1.01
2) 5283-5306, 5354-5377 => 1.06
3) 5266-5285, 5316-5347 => 1.04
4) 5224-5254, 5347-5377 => 1.05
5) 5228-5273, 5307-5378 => 1.01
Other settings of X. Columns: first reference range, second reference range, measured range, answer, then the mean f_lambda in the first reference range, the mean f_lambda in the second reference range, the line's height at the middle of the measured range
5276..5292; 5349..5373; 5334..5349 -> -0.002 mag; 8.17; 8.69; 8.56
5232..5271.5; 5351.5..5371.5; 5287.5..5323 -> 0.029 mag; 8.88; 8.7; 8.79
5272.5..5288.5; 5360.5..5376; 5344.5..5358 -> 0.042 mag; 8.27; 8.9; 8.78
